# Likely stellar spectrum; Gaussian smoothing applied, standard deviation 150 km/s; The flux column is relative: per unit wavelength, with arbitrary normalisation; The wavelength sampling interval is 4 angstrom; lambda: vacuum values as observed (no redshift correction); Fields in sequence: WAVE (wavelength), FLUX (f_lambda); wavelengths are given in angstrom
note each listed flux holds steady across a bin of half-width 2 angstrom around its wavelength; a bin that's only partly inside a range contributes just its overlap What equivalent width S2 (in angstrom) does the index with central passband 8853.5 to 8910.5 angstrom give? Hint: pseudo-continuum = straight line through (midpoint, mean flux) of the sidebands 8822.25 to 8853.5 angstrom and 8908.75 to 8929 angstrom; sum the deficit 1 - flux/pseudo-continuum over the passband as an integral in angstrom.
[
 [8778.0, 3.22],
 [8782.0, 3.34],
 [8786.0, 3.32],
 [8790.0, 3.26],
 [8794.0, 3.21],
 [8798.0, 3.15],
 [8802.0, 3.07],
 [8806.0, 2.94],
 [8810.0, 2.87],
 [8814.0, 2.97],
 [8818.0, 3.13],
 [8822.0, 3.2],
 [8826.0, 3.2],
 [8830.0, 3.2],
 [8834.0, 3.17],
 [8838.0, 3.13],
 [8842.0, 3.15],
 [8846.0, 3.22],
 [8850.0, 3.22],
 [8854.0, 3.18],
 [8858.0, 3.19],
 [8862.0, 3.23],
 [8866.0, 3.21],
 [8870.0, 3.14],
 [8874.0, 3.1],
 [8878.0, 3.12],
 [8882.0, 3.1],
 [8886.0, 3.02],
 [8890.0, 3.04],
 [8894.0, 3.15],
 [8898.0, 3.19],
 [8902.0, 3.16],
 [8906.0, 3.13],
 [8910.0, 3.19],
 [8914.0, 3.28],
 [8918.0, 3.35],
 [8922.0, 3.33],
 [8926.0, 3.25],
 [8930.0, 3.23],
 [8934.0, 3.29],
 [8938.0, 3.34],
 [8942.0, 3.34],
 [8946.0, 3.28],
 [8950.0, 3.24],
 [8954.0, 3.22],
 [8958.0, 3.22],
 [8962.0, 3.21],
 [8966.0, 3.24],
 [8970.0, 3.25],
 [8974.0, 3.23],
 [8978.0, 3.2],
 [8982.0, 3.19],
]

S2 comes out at 1.7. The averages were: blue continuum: 3.18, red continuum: 3.28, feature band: 3.14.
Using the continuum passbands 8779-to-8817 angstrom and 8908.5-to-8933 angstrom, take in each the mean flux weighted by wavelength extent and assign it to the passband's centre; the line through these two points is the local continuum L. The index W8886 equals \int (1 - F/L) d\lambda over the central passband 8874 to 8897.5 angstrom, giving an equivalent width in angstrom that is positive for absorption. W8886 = 1.0 angstrom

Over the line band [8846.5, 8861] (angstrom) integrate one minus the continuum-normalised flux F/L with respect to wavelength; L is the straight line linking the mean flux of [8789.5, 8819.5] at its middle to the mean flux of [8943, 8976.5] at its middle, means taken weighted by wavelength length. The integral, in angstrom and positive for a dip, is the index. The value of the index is -0.4 angstrom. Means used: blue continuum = 3.06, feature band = 3.2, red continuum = 3.24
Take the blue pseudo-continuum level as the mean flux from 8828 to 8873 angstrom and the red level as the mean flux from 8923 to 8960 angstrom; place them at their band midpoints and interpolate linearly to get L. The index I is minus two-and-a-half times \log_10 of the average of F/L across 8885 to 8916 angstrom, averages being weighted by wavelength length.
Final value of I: 0.03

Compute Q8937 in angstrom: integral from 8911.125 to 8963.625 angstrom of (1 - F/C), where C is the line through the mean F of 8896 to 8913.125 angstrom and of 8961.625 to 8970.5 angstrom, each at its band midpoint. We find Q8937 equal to -1.1 angstrom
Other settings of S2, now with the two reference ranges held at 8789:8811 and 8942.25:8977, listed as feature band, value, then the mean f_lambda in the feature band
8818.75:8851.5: -0.7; 3.18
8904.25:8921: -0.3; 3.24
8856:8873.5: -0.2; 3.18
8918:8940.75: -0.6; 3.3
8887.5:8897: 0.2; 3.1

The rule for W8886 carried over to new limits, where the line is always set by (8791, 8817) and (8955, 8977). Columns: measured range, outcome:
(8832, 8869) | -1.05 angstrom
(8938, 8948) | -0.36 angstrom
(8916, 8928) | -0.49 angstrom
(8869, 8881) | 0.04 angstrom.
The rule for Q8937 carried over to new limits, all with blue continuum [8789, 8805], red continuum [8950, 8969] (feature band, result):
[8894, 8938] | -0.47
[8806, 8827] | 0.71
